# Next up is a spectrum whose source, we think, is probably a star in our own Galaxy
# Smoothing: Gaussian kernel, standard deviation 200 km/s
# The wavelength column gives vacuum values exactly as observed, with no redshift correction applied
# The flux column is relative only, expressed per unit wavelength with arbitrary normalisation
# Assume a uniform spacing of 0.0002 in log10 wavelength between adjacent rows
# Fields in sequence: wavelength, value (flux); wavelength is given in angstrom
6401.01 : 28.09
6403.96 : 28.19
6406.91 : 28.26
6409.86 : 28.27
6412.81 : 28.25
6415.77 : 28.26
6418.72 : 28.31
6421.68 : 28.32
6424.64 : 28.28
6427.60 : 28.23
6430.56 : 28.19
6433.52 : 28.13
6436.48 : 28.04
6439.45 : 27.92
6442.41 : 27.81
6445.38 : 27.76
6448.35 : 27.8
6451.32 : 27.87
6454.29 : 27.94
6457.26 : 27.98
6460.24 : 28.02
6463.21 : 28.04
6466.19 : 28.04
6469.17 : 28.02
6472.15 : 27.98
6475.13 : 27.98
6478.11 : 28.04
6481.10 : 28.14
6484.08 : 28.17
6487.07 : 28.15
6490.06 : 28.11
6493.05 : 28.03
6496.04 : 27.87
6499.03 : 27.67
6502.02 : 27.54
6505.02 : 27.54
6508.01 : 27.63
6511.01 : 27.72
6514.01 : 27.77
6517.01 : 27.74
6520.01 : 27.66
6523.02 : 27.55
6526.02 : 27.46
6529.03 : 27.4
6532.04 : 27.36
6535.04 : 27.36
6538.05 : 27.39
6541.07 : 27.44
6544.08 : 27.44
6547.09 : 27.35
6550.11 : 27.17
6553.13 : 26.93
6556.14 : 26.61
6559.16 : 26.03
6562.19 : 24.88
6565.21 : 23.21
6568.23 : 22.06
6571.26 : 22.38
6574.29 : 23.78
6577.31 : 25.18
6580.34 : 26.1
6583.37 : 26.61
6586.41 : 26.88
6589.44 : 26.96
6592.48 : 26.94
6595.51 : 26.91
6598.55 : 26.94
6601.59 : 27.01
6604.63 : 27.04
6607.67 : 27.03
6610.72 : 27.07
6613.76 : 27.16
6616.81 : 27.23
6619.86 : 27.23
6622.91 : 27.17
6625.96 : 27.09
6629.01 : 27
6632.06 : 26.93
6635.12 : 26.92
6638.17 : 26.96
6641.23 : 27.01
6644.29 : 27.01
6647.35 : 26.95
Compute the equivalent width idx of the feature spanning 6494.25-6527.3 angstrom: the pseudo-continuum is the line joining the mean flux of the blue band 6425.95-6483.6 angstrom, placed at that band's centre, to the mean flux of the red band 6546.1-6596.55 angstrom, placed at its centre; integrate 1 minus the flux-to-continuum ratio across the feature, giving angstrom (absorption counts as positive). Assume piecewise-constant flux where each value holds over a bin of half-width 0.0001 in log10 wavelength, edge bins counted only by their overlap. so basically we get -0.98 angstrom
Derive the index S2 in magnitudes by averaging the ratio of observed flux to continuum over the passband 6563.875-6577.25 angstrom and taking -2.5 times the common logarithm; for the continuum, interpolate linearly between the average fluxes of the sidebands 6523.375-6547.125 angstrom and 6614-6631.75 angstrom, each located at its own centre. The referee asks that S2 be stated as 0.181 mag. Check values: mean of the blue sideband 27.4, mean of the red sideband 27.1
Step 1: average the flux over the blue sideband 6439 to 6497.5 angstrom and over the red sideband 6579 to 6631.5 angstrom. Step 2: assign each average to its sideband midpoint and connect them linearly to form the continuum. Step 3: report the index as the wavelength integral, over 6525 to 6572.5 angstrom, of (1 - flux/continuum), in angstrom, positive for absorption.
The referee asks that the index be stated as 2.1 angstrom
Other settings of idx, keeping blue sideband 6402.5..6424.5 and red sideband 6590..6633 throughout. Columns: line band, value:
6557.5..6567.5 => 1.0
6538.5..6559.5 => 0.3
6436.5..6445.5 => 0.1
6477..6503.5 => -0.2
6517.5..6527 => 0.0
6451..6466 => 0.0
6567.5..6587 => 1.8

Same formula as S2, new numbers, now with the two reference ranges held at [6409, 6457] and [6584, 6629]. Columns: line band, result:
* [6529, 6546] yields 0.002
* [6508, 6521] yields -0.005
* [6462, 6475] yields -0.005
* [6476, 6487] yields -0.012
